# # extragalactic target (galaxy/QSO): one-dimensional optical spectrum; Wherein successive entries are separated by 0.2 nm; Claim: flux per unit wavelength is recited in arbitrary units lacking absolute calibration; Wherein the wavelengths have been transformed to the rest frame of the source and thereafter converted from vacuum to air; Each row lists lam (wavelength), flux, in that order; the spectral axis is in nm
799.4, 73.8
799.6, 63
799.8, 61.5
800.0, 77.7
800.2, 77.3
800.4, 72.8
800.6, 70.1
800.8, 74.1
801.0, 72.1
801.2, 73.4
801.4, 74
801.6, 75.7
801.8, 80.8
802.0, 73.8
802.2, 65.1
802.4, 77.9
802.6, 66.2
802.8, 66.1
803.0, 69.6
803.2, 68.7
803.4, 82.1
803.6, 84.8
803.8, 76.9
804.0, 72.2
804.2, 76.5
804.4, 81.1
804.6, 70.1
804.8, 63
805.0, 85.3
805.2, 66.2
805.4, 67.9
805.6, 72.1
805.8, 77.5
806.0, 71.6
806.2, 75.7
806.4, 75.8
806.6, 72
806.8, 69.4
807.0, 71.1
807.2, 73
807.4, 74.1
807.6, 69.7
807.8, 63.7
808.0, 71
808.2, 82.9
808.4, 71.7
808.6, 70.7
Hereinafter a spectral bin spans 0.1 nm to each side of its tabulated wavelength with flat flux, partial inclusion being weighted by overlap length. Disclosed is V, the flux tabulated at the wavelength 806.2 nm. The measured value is 75.7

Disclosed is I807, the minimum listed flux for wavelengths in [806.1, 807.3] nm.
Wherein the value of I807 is 69.4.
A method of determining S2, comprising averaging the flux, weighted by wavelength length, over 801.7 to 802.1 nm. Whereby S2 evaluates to 77.3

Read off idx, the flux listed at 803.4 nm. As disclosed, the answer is 82.1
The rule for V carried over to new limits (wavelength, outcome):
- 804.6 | 70.1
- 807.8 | 63.7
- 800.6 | 70.1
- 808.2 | 82.9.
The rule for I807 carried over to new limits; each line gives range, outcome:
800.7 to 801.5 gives 72.1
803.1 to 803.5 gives 68.7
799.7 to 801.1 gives 61.5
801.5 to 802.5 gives 65.1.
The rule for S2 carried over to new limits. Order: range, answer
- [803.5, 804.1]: 78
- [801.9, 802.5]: 72.3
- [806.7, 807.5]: 71.9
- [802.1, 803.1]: 69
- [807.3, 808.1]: 69.6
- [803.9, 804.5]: 76.6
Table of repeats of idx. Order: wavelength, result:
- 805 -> 85.3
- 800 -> 77.7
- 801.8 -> 80.8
